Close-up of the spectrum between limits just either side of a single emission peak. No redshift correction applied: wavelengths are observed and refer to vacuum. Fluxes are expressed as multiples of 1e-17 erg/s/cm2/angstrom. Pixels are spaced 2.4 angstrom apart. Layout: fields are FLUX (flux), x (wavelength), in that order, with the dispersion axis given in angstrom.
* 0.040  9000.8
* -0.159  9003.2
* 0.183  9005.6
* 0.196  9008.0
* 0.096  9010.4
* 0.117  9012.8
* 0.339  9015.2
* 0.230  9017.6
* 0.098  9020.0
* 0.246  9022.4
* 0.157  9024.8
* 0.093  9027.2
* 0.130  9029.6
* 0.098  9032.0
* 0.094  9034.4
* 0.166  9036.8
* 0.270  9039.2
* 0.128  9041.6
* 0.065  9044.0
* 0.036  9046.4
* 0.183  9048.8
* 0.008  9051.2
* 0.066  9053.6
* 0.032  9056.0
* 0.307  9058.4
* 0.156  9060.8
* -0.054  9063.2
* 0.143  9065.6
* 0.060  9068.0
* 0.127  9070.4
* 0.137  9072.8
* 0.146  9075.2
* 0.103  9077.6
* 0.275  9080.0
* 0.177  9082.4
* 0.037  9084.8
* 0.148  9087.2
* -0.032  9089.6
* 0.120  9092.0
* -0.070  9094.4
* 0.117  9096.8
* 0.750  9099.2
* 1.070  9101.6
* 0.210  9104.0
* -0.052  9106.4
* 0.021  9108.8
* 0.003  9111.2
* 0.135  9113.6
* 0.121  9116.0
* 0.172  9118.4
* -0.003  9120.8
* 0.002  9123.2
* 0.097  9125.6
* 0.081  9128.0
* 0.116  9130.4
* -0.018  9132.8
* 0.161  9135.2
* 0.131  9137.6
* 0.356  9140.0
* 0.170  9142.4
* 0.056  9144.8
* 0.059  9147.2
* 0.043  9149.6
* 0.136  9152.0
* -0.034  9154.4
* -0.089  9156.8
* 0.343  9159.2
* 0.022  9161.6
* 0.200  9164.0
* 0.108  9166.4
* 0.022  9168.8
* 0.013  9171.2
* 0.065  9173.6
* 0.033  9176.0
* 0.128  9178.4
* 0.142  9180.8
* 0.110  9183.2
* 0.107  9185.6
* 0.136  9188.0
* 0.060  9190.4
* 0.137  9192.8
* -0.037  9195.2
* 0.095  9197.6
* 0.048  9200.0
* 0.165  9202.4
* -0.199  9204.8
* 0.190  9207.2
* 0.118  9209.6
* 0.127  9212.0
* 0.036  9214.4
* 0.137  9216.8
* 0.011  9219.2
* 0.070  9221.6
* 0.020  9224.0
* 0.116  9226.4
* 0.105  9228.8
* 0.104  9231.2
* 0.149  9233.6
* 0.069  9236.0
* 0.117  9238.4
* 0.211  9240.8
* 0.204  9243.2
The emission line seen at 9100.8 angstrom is H-beta 4861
